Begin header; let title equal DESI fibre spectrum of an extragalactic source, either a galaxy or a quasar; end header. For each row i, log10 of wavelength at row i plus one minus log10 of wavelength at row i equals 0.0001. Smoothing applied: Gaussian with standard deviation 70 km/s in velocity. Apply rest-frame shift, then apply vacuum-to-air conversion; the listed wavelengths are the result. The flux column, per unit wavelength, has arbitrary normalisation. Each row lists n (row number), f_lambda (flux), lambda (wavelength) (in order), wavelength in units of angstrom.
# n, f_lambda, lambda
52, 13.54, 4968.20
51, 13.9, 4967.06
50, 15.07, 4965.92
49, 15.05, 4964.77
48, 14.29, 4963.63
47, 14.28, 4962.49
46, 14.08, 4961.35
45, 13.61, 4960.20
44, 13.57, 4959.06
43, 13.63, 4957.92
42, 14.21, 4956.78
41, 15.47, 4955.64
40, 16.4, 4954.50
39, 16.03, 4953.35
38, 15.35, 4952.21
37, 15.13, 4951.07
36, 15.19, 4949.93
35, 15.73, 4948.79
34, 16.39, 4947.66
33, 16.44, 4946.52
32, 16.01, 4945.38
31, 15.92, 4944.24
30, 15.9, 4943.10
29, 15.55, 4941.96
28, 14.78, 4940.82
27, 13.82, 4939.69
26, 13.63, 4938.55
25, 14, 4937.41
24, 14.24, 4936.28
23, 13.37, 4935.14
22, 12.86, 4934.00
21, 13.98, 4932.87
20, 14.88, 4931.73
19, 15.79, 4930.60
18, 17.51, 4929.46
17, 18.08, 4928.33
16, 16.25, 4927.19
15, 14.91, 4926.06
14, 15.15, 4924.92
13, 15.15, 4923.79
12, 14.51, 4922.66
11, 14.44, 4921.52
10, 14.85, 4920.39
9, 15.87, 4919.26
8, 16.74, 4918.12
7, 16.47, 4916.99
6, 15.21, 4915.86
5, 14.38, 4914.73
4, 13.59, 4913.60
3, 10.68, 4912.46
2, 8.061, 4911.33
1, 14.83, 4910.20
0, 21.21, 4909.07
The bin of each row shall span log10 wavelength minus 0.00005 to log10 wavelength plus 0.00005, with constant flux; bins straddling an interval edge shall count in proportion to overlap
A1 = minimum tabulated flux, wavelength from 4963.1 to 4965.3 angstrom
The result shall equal 14.29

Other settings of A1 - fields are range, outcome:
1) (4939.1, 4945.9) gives 13.82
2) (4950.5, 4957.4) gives 14.21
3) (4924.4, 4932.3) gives 14.88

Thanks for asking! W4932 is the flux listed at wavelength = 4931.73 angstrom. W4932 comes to 14.88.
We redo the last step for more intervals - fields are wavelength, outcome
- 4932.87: 13.98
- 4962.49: 14.28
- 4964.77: 15.05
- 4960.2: 13.61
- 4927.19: 16.25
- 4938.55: 13.63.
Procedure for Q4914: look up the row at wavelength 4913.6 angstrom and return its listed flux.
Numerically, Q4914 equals 13.59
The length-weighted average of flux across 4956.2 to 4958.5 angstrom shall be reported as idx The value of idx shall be 14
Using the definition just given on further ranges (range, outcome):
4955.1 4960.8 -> 14.1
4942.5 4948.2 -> 16.1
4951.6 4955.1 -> 15.9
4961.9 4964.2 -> 14.3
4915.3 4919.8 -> 16.1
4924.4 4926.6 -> 15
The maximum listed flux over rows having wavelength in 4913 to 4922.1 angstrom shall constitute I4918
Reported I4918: 16.74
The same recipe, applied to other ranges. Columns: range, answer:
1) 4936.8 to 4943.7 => 15.9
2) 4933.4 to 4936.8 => 14.24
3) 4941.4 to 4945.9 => 16.01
